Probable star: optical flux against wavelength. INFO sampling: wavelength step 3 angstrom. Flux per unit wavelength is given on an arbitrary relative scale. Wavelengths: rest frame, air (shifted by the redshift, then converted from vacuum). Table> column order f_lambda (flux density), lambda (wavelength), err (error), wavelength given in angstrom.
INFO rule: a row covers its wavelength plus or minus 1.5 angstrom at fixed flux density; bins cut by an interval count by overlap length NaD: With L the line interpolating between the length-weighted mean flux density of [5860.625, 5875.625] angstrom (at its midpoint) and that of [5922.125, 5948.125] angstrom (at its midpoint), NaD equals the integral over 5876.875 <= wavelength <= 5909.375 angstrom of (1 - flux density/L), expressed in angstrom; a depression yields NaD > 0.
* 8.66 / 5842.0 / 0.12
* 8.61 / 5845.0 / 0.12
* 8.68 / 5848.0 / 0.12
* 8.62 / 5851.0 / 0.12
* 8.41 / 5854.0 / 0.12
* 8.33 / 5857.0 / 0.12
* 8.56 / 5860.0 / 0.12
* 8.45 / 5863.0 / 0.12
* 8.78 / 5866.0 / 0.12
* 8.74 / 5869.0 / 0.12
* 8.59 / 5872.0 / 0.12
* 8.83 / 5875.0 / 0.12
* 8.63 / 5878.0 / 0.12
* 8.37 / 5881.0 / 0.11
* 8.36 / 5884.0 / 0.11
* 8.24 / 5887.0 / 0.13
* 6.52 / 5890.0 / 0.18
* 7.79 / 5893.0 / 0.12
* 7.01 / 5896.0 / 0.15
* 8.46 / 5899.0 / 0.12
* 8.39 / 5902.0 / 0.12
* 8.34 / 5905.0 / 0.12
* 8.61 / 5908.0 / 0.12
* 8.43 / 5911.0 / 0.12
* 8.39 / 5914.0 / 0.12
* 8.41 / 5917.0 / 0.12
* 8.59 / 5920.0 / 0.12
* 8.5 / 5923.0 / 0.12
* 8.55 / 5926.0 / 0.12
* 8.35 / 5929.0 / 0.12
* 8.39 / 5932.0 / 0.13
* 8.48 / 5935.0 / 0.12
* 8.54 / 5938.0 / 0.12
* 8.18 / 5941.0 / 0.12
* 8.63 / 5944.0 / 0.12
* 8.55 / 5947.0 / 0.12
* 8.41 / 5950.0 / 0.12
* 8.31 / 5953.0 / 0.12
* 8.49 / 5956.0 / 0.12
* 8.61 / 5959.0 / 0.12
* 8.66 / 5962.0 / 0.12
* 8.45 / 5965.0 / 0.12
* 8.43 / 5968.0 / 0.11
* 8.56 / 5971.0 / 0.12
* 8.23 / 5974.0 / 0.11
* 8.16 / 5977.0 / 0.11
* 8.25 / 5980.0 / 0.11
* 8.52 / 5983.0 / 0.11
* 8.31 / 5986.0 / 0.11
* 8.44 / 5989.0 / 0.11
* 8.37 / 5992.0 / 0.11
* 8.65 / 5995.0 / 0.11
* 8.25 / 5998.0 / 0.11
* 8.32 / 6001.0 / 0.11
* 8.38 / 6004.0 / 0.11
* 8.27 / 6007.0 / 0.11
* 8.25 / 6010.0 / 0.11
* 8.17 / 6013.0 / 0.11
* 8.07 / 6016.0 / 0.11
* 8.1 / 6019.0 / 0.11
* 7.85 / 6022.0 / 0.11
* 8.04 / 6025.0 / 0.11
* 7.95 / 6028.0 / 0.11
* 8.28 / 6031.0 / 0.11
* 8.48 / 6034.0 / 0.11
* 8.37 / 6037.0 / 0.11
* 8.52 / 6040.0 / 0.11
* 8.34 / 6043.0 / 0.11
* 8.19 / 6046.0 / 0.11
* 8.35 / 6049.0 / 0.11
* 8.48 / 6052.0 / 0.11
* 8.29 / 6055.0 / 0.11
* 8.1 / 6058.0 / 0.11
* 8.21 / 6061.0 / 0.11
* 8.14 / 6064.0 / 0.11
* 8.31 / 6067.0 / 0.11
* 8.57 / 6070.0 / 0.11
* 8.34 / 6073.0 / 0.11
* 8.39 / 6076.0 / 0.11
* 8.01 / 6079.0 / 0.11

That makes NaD 2.0 angstrom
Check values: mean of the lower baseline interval 8.66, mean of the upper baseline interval 8.46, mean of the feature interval 8.06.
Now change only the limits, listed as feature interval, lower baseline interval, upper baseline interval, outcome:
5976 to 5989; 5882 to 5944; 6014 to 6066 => -0.2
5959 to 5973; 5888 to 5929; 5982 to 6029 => -0.5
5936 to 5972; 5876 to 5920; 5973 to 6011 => -0.9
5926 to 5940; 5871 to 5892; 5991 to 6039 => -0.4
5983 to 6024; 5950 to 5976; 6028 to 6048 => 0.6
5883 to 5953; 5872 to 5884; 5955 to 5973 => 2.3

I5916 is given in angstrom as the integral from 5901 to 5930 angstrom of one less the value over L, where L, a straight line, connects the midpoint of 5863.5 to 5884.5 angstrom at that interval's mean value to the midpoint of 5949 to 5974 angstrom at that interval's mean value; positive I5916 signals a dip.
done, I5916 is 0.3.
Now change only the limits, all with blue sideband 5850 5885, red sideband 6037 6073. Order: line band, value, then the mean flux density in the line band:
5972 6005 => 0.19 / 8.36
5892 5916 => 0.90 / 8.19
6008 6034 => 0.77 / 8.11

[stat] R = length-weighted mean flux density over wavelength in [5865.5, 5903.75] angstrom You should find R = 8.19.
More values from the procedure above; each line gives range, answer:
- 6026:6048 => 8.3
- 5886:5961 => 8.29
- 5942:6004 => 8.43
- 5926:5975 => 8.46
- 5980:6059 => 8.28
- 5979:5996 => 8.42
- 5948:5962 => 8.48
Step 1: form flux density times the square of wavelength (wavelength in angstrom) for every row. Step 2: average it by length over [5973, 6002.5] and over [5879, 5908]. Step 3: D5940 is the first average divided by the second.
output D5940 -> 1.08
